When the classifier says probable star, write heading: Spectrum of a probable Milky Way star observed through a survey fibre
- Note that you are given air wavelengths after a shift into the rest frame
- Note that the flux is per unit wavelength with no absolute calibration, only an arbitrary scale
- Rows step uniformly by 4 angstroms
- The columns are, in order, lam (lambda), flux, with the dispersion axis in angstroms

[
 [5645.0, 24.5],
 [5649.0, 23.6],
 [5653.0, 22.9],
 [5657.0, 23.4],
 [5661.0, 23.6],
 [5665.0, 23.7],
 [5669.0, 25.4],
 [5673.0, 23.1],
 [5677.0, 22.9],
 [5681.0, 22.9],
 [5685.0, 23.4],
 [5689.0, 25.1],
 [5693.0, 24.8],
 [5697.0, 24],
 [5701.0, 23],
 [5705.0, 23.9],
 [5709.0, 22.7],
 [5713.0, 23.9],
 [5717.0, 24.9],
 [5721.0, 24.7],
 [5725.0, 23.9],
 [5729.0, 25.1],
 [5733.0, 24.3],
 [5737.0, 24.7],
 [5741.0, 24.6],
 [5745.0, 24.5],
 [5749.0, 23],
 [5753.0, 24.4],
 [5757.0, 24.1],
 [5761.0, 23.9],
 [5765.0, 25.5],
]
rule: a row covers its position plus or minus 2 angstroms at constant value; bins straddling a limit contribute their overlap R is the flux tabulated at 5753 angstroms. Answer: 24.4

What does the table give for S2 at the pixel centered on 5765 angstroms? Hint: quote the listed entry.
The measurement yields 25.5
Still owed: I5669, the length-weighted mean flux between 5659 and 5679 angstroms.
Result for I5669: 23.7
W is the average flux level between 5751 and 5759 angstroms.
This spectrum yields 24.2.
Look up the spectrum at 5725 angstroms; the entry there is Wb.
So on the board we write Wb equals 23.9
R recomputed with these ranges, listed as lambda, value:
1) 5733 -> 24.3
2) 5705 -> 23.9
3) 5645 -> 24.5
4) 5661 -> 23.6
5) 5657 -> 23.4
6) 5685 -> 23.4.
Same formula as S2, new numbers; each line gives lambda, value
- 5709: 22.7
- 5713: 23.9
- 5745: 24.5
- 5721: 24.7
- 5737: 24.7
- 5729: 25.1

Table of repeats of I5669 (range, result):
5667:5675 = 24.2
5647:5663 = 23.4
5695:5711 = 23.4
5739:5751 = 24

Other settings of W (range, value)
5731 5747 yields 24.5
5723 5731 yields 24.5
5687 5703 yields 24.2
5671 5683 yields 23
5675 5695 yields 23.8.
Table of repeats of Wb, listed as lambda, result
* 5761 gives 23.9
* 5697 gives 24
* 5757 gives 24.1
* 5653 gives 22.9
